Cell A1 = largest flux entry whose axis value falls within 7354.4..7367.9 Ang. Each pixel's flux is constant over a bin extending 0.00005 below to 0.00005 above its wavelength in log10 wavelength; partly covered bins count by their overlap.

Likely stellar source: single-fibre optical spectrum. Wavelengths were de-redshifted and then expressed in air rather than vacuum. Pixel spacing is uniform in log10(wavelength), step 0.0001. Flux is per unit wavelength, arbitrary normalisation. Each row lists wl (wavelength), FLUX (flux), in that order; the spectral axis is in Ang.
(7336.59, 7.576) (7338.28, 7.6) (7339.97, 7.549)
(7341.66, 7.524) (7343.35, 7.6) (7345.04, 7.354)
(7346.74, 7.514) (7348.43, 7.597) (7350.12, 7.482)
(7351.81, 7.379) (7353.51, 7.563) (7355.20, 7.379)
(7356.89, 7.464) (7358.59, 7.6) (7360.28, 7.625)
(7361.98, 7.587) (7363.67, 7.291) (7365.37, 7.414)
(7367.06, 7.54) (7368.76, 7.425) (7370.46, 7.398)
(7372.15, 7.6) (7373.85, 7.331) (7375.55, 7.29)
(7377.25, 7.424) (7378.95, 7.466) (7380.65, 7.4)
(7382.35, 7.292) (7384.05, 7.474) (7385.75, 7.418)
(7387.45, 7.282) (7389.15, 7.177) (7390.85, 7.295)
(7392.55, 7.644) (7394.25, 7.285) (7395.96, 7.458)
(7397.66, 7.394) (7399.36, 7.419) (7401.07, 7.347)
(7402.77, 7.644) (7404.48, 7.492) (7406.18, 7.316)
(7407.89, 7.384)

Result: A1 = 7.625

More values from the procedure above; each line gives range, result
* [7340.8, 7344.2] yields 7.6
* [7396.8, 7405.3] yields 7.644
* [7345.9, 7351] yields 7.597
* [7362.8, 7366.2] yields 7.414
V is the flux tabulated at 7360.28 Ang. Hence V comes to 7.625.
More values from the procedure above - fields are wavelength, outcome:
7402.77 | 7.644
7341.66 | 7.524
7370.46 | 7.398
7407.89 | 7.384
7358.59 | 7.6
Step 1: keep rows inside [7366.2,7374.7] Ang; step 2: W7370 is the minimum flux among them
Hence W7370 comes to 7.331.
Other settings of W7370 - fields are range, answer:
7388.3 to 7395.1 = 7.177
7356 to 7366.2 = 7.291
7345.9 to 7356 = 7.379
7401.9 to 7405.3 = 7.492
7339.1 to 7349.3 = 7.354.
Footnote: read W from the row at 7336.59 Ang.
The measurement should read 7.576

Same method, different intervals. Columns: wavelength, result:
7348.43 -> 7.597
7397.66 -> 7.394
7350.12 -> 7.482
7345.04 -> 7.354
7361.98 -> 7.587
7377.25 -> 7.424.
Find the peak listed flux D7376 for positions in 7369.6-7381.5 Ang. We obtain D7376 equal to 7.6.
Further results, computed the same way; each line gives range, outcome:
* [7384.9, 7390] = 7.418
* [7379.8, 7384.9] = 7.474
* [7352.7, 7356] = 7.563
